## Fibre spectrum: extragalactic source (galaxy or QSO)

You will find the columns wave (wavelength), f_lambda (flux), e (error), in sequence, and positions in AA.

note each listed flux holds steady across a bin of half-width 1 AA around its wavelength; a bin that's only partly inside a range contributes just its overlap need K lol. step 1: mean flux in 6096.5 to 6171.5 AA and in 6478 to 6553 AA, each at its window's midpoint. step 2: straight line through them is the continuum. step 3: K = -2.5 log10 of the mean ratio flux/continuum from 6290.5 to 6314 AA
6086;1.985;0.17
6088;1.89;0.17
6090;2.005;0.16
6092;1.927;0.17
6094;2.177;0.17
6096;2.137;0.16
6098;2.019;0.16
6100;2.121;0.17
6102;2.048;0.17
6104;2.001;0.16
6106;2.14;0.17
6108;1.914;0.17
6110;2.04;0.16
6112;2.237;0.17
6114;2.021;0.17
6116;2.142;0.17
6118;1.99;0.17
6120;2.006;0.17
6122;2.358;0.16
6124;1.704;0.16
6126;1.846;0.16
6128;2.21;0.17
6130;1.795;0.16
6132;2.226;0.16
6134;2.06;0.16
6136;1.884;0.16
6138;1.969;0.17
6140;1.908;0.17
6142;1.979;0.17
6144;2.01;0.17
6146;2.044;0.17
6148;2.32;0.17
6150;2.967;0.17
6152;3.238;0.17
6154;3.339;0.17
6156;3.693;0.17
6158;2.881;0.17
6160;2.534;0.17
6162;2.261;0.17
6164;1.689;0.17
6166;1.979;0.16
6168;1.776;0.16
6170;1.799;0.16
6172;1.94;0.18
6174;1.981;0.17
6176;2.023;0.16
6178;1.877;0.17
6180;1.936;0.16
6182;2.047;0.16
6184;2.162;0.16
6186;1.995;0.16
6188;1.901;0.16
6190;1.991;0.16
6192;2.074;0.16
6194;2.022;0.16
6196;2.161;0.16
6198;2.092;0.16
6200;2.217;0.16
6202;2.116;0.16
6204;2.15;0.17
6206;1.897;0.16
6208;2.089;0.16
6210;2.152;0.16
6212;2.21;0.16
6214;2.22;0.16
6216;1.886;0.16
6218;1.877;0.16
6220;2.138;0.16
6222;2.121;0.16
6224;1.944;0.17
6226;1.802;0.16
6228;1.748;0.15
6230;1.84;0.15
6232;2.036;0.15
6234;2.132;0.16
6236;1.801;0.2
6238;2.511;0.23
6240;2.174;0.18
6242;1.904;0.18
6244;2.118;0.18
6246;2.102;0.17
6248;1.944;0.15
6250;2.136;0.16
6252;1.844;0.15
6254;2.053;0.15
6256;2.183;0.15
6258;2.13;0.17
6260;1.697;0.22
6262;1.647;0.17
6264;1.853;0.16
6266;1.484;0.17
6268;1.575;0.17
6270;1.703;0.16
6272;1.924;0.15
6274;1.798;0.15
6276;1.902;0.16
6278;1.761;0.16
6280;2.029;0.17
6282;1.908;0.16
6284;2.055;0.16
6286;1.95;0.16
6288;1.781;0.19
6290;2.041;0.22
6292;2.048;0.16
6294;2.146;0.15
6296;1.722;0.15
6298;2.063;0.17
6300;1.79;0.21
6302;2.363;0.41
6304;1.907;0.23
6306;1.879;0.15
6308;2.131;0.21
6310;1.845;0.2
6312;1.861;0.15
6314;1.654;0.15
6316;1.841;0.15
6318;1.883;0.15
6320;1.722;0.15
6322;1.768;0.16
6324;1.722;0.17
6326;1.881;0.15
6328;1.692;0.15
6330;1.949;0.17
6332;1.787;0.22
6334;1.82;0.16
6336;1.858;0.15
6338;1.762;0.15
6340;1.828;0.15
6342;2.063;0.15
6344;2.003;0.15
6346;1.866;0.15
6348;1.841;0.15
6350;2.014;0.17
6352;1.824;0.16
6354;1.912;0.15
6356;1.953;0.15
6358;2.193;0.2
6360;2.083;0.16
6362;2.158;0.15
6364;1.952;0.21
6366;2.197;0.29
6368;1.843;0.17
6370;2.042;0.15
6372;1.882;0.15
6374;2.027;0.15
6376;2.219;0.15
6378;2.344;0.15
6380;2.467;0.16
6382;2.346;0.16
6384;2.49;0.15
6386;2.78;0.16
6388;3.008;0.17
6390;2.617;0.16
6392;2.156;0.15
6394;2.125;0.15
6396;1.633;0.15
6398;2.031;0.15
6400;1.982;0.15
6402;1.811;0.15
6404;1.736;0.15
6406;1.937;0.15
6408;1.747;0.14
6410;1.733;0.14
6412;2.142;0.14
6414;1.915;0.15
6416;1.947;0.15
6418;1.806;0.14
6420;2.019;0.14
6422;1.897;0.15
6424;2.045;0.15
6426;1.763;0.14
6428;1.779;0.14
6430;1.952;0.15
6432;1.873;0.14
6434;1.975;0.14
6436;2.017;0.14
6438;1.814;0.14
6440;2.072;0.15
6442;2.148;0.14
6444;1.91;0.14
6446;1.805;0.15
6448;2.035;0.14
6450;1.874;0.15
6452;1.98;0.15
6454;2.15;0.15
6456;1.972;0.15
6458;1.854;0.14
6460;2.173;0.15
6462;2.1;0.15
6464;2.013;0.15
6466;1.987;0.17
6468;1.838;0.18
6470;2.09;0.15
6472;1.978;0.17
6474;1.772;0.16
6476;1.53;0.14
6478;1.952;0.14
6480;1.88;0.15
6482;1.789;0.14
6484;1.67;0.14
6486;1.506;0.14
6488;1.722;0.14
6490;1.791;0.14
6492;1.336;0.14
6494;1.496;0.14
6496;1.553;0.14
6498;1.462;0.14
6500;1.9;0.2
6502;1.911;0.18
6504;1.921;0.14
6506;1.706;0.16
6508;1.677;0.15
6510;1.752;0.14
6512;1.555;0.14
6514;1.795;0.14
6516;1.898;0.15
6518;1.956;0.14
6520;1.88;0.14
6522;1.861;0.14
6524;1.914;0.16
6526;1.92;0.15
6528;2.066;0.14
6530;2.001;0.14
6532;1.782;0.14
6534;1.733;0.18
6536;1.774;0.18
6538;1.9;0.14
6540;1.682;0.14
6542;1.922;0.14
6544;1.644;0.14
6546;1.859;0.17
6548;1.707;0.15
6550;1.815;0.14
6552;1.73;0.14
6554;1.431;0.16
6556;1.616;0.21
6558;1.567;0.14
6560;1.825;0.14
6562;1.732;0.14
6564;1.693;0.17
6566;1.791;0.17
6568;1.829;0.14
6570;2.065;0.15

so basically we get 0.02 mag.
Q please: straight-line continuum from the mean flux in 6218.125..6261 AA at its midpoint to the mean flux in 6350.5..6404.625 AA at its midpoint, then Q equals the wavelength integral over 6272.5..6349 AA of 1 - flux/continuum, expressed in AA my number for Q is 6.9 AA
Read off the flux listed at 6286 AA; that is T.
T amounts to 1.95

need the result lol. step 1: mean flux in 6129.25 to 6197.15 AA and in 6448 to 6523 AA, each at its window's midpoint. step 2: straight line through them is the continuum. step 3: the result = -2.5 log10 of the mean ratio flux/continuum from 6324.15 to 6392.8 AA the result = -0.06 mag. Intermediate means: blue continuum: 2.19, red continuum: 1.82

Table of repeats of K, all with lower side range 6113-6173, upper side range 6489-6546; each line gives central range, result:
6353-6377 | -0.043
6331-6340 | 0.105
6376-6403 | -0.185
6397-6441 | -0.008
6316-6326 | 0.125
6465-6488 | 0.009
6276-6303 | 0.041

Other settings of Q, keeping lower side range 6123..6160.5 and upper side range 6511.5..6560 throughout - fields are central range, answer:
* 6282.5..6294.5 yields 0.82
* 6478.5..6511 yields 2.74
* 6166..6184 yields 2.82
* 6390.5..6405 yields 0.29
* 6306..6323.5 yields 2.22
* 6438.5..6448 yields -0.28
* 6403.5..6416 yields 0.58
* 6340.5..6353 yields 0.78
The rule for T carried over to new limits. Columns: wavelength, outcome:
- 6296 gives 1.722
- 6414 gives 1.915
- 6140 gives 1.908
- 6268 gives 1.575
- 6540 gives 1.682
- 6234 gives 2.132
